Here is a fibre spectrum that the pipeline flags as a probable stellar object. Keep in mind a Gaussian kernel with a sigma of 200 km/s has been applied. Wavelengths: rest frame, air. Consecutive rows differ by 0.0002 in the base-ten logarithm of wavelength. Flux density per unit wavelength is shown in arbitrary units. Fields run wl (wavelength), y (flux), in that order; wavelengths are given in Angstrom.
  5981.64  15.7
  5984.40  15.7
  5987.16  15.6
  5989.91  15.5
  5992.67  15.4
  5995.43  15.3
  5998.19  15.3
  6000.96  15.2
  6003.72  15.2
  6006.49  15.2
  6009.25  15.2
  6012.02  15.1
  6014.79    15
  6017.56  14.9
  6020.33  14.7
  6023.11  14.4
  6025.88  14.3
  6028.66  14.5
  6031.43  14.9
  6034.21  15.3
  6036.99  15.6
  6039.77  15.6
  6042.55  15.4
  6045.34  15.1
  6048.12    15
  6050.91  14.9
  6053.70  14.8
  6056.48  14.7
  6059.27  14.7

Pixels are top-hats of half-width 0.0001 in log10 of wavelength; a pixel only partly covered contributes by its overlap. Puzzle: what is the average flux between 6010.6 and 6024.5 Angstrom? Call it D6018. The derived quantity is 14.8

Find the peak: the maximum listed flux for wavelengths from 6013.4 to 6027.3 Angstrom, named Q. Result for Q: 15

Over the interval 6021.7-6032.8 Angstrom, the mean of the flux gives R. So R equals 14.5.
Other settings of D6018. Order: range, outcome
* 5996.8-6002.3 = 15.2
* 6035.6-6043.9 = 15.5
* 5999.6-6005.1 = 15.2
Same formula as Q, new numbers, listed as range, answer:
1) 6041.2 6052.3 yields 15.4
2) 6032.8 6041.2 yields 15.6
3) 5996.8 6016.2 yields 15.3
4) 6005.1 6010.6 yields 15.2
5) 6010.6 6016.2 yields 15.1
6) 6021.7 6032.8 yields 14.9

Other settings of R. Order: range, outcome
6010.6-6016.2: 15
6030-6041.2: 15.4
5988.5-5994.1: 15.5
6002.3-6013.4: 15.2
